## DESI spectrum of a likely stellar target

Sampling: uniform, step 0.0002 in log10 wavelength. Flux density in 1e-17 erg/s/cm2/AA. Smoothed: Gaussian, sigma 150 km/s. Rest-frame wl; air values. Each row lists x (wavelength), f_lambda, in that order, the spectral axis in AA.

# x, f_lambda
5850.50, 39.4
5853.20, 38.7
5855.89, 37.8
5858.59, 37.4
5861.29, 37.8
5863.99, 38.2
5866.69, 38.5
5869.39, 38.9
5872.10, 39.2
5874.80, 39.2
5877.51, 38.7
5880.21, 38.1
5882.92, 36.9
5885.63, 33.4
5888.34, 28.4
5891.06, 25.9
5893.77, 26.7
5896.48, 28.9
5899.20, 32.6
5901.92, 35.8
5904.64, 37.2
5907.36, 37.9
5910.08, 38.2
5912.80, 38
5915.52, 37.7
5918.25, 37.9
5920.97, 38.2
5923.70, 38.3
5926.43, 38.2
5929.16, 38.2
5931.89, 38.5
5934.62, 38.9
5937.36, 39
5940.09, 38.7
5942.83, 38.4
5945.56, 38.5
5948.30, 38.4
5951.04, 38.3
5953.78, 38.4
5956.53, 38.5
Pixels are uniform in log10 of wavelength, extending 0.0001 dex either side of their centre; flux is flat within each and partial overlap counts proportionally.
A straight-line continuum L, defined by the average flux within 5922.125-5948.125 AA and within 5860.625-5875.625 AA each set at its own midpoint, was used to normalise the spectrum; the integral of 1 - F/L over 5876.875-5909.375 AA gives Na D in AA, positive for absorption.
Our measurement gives 4.4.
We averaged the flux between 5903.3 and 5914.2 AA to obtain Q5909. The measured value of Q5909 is 37.8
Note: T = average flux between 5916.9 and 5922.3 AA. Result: 38.1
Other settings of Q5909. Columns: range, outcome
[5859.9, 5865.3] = 38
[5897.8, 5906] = 35.1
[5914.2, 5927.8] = 38.1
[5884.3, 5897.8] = 28.7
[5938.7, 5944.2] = 38.6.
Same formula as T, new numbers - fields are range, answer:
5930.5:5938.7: 38.8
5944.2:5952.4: 38.4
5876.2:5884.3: 37.9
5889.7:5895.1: 26.3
